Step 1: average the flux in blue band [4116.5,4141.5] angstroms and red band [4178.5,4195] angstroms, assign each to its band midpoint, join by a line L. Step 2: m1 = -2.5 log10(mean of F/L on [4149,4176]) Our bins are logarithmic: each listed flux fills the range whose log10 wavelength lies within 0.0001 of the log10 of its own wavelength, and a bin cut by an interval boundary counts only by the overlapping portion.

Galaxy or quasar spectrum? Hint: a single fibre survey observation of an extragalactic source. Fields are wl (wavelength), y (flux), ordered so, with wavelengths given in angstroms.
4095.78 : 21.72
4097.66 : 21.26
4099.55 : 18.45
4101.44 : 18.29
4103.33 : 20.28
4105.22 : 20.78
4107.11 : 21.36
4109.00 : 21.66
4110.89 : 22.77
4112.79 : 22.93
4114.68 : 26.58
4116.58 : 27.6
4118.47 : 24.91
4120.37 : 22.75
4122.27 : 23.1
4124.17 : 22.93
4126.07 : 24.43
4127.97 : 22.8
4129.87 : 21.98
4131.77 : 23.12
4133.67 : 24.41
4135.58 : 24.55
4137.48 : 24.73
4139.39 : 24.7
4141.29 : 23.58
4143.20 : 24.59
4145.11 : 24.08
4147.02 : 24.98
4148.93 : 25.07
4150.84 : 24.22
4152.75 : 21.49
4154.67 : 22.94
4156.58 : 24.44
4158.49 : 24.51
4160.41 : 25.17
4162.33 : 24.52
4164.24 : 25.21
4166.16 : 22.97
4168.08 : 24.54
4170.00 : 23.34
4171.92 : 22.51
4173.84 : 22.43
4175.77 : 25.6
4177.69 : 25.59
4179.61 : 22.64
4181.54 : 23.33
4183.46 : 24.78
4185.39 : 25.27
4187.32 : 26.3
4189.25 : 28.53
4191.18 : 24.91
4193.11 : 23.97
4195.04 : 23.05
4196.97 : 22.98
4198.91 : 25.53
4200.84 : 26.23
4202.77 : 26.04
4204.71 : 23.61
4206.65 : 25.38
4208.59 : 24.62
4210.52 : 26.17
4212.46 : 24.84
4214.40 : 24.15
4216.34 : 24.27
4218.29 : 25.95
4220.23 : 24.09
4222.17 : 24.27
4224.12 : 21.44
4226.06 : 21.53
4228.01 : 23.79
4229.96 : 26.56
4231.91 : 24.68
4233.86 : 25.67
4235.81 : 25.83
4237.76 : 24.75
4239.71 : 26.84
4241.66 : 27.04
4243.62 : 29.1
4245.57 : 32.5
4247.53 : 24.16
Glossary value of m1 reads 0.03 mag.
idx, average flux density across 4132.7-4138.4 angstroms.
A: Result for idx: 24.6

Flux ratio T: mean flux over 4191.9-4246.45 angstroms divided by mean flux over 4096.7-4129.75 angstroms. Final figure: 1.12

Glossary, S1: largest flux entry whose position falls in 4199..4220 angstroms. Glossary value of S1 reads 26.23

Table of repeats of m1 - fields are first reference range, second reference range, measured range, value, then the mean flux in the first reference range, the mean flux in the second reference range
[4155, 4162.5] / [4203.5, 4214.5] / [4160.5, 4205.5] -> 0.01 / 24.5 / 24.9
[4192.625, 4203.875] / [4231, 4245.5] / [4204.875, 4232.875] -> 0.06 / 24.7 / 26.7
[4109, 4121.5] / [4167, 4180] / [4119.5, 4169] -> 0.01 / 24.3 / 23.9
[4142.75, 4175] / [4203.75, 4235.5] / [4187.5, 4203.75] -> -0.04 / 23.9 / 24.5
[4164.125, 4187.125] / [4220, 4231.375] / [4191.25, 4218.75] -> -0.04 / 24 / 23.6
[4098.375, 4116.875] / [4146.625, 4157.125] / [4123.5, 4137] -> -0.03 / 21.9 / 23.8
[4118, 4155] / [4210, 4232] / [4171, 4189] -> -0.02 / 23.8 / 24.3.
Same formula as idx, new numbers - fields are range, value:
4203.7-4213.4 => 24.9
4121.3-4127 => 23.5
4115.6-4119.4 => 26.3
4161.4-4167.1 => 24.3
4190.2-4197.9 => 23.8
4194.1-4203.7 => 24.8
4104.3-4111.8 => 21.7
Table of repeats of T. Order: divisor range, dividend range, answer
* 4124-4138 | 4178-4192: 1.06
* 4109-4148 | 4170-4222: 1.03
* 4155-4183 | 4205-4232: 1.01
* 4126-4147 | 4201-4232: 1.02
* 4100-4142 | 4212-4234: 1.05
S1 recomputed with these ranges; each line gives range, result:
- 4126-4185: 25.6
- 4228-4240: 26.84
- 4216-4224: 25.95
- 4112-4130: 27.6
